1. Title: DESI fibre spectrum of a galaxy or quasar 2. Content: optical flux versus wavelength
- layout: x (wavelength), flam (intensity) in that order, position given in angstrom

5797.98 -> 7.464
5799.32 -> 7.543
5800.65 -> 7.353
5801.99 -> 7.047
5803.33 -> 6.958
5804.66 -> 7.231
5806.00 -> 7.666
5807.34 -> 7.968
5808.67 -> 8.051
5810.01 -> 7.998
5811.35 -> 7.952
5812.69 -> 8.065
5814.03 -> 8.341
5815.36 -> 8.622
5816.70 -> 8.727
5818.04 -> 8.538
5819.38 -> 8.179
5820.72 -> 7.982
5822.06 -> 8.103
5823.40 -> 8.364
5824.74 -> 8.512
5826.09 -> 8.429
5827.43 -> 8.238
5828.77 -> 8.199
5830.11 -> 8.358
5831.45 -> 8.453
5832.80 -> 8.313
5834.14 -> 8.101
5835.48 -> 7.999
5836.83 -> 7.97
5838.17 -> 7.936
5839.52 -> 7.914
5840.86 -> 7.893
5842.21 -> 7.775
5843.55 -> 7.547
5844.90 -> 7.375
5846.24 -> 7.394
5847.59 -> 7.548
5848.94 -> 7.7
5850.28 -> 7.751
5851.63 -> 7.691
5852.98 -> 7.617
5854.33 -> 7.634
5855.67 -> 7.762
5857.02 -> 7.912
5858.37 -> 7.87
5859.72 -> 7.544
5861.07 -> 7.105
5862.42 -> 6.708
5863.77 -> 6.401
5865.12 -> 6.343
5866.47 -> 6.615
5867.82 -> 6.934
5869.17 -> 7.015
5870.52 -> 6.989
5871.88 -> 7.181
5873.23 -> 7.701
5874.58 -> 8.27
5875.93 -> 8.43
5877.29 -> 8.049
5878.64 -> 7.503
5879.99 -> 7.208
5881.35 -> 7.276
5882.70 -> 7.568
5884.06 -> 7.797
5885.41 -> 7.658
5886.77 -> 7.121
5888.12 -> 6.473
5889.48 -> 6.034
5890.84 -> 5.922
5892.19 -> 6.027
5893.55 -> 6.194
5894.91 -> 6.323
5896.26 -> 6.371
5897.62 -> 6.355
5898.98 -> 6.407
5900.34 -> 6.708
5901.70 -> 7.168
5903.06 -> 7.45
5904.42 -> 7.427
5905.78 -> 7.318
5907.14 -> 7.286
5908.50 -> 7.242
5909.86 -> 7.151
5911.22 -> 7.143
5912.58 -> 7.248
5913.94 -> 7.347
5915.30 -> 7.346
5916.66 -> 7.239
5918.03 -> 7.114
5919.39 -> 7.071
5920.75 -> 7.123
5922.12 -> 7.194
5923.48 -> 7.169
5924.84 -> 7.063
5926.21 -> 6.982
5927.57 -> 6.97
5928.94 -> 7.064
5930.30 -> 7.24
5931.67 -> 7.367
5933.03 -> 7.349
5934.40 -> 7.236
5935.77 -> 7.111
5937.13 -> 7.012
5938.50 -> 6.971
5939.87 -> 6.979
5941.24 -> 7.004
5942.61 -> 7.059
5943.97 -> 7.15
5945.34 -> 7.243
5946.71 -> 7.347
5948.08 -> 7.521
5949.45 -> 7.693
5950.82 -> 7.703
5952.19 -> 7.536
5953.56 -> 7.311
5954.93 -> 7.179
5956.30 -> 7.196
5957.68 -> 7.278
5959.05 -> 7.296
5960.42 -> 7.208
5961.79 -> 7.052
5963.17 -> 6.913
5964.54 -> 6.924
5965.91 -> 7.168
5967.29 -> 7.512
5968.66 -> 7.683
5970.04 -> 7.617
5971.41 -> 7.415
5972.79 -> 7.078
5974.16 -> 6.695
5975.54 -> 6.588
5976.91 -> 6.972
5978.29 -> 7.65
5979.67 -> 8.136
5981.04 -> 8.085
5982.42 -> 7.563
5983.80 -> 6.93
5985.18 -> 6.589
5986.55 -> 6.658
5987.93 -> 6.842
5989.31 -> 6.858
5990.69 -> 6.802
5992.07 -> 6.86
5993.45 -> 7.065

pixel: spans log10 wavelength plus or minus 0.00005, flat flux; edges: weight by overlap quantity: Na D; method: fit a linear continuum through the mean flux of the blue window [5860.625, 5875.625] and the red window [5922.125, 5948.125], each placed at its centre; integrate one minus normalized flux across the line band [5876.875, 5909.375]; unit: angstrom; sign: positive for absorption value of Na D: 0.7 angstrom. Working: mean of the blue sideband 7.06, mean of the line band 6.95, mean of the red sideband 7.14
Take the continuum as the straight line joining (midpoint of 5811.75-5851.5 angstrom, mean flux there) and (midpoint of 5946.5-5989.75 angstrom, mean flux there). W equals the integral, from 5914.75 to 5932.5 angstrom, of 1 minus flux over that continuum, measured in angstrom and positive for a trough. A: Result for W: 0.9 angstrom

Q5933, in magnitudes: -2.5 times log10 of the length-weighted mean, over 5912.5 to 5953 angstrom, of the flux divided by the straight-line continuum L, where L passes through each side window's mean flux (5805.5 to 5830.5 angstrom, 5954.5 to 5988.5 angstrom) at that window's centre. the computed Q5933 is 0.04 mag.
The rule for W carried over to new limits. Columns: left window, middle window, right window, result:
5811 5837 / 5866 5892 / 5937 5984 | 2.14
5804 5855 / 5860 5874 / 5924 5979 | 1.50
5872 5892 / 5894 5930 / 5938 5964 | 1.19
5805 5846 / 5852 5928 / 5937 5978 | 5.36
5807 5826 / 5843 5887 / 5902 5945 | 1.87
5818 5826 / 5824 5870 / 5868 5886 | 1.70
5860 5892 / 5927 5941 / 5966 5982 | 0.31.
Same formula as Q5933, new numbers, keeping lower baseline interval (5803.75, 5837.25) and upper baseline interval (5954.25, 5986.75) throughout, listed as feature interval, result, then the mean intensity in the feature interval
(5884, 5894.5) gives 0.18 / 6.58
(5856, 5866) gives 0.11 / 7.13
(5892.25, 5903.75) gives 0.17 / 6.59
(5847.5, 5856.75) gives 0.04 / 7.69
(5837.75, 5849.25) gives 0.05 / 7.67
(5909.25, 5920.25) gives 0.05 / 7.21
